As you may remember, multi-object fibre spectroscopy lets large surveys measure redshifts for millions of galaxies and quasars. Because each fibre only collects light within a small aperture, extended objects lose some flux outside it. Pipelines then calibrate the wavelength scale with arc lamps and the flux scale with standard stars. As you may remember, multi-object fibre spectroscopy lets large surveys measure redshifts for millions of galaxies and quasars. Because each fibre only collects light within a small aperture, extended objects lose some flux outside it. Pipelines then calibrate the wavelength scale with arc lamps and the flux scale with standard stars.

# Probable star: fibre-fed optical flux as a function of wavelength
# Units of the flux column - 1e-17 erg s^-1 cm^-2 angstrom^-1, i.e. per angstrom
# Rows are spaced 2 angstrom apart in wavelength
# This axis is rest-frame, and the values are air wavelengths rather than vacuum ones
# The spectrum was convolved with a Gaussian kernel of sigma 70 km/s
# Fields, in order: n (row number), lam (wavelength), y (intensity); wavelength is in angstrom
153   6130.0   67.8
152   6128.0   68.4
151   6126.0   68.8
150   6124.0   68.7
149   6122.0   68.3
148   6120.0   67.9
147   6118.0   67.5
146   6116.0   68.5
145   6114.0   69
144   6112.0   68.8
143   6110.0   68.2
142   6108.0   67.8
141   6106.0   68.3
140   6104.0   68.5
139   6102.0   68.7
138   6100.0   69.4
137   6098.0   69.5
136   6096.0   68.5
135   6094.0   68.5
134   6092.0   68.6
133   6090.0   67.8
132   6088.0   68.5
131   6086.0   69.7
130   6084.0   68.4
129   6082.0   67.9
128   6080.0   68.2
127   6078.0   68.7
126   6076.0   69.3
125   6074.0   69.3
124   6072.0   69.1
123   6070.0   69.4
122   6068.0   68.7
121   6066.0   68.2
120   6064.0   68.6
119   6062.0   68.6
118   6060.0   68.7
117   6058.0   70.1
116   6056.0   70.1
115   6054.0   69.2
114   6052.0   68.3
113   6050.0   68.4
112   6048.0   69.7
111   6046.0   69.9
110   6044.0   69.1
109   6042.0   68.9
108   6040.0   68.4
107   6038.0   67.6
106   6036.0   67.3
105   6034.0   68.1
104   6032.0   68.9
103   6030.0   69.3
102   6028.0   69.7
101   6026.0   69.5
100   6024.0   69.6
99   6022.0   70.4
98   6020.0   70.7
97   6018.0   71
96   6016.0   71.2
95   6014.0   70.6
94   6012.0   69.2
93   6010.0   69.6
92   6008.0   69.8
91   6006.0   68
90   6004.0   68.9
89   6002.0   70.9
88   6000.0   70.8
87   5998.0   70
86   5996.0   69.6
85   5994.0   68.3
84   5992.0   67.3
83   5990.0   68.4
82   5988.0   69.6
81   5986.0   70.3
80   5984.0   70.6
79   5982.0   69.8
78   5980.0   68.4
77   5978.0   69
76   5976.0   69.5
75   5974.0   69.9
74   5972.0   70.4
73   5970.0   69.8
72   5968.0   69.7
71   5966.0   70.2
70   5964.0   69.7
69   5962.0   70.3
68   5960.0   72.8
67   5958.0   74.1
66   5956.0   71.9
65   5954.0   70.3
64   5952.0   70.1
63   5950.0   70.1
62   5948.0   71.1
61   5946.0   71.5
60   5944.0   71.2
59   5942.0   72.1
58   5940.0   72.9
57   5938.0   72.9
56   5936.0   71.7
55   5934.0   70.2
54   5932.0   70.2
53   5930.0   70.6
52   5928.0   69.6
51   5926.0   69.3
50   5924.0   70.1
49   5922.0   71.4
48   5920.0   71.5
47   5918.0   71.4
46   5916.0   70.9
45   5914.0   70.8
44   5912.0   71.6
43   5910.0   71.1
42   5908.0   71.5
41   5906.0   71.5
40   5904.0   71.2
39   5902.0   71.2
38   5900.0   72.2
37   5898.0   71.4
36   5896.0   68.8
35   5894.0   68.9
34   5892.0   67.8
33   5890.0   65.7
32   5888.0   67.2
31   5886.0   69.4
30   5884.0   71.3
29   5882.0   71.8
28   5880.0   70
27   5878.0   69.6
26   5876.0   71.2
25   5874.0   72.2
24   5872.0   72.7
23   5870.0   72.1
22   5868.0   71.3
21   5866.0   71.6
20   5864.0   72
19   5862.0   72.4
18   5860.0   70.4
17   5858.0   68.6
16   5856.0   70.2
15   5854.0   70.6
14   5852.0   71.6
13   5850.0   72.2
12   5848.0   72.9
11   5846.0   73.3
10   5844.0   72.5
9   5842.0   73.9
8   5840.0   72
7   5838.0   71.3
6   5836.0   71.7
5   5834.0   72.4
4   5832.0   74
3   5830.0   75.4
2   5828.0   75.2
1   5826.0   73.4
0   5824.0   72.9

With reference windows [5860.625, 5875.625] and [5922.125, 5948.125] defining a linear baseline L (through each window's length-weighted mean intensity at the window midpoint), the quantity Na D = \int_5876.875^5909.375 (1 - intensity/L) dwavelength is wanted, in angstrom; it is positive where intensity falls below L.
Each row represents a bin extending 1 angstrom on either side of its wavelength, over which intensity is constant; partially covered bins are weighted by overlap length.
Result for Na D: 0.7 angstrom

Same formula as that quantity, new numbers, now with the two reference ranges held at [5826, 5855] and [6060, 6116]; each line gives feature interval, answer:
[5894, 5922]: 0.23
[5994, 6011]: 0.12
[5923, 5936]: 0.22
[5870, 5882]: 0.16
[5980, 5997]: 0.28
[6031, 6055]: 0.27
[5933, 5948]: -0.13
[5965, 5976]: 0.11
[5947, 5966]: -0.06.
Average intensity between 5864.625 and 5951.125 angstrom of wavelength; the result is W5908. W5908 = 70.8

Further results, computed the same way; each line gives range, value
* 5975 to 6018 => 69.5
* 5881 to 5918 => 70.3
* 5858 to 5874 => 71.6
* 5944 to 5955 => 70.7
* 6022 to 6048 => 68.9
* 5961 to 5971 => 69.9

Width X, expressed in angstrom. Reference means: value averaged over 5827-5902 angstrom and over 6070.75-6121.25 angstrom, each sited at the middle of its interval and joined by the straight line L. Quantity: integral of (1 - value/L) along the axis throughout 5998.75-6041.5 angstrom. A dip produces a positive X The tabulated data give 0.0 angstrom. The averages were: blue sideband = 71.3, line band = 69.5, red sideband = 68.6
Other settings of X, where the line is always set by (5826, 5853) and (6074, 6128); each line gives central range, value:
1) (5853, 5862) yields 0.3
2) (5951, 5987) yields 0.2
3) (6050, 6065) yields 0.1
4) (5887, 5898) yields 0.6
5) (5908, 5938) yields 0.3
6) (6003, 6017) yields 0.1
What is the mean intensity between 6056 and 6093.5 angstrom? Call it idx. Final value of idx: 68.8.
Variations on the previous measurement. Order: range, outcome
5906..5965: 71.1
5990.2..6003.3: 69.4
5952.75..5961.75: 72.1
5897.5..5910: 71.5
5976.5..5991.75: 69.3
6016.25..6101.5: 69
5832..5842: 72.3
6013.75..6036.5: 69.7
